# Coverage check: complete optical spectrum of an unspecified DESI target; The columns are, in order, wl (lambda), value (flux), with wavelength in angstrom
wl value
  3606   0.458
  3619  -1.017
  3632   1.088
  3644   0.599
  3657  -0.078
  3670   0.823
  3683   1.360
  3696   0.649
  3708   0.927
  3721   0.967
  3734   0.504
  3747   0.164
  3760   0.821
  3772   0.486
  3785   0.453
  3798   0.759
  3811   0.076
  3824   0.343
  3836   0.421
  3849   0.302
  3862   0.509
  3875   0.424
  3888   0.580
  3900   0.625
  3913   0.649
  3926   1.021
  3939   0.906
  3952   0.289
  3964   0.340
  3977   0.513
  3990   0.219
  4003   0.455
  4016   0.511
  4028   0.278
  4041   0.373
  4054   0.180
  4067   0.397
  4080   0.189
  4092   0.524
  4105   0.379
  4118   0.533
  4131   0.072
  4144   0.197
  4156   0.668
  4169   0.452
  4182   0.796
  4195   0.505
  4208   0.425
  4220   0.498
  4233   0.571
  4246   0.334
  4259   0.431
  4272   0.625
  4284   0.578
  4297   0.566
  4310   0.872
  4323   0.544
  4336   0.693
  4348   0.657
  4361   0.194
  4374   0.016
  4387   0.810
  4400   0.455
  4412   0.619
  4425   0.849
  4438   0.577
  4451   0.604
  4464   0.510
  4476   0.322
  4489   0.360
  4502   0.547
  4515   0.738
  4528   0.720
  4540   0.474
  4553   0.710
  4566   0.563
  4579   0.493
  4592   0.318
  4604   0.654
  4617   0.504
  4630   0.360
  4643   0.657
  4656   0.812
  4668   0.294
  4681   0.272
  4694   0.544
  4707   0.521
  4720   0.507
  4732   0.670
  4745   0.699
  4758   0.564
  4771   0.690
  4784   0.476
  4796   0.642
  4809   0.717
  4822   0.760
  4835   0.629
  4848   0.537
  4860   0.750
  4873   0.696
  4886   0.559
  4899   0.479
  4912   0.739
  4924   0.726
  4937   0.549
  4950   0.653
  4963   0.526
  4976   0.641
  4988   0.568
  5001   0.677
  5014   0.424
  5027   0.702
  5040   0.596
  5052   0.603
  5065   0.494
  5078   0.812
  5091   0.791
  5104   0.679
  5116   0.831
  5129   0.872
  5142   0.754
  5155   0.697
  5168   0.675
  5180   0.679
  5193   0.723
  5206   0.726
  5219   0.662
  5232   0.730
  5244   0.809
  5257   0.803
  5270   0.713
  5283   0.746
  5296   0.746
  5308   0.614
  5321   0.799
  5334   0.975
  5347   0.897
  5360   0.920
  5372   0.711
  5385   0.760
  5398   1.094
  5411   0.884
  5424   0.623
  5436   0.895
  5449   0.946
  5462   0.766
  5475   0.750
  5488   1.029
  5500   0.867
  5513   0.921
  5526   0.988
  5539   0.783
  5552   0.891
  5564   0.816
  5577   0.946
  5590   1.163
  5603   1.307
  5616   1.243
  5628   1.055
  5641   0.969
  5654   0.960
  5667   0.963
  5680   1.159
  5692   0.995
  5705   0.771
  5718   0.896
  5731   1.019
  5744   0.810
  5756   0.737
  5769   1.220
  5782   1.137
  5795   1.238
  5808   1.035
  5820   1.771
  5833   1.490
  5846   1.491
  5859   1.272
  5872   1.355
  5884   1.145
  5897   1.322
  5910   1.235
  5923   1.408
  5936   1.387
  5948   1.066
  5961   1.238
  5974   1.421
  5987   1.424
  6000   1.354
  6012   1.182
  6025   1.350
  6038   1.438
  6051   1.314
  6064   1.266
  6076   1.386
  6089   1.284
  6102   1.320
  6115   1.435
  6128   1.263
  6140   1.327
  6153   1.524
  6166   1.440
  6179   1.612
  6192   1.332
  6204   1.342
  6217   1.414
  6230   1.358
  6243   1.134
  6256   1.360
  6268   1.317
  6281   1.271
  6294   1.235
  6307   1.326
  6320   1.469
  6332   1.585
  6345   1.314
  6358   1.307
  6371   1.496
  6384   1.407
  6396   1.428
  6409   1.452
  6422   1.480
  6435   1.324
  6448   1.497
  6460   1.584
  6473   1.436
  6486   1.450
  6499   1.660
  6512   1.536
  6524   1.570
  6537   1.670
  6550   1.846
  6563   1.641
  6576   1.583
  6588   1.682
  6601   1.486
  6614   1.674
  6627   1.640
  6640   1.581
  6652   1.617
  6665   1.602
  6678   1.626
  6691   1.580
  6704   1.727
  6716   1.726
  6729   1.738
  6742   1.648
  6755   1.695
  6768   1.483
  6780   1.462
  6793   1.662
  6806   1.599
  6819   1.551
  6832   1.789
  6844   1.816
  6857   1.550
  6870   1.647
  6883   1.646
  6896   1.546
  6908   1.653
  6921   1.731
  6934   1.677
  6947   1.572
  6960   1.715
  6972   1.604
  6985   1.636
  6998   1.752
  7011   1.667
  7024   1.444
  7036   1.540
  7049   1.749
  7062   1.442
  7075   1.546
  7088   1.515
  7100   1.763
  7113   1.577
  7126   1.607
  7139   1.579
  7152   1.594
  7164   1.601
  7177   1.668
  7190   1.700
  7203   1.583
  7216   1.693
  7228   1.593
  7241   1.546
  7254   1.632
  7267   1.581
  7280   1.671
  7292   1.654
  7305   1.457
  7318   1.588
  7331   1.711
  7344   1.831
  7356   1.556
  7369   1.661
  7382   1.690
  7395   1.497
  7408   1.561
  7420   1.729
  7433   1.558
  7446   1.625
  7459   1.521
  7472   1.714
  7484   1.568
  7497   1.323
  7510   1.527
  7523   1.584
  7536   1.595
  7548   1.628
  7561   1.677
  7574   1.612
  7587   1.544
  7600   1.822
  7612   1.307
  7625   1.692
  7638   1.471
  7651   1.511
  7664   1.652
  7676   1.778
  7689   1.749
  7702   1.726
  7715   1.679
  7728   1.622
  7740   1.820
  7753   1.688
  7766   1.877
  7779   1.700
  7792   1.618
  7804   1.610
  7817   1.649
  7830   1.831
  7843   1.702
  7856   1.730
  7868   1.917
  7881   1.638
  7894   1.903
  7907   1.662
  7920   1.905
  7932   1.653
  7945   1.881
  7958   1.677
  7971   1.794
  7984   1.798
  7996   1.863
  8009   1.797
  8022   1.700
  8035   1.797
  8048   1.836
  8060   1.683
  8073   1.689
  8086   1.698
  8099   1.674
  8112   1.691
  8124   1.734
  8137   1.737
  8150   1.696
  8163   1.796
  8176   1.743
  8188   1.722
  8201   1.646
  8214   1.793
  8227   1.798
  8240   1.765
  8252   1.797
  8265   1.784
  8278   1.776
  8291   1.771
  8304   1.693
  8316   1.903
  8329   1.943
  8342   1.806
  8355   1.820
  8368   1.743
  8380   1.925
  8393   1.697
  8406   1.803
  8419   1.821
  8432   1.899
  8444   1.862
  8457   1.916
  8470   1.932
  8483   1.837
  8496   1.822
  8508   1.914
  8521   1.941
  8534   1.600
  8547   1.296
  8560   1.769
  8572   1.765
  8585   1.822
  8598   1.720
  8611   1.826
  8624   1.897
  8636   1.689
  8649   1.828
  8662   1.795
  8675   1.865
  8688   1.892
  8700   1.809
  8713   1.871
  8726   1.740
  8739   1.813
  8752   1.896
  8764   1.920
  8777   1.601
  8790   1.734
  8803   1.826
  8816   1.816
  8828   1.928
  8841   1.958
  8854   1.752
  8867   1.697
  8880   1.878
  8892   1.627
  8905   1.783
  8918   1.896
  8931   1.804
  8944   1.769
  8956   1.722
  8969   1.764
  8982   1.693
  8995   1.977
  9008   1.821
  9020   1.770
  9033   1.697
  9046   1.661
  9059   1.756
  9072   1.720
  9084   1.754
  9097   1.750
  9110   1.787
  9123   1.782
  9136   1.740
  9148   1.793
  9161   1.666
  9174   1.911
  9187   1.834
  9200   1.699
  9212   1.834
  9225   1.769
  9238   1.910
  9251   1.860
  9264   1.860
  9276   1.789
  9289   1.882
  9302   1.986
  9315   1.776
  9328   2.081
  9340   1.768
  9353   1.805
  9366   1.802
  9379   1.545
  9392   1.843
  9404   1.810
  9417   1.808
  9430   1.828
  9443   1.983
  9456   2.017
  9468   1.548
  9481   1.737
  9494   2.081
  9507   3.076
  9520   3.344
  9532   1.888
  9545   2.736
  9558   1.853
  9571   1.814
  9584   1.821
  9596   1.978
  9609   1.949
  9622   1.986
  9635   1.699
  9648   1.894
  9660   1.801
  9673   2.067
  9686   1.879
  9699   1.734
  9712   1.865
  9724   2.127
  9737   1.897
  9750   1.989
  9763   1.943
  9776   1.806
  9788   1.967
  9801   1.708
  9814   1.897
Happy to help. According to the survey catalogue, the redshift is 0.45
